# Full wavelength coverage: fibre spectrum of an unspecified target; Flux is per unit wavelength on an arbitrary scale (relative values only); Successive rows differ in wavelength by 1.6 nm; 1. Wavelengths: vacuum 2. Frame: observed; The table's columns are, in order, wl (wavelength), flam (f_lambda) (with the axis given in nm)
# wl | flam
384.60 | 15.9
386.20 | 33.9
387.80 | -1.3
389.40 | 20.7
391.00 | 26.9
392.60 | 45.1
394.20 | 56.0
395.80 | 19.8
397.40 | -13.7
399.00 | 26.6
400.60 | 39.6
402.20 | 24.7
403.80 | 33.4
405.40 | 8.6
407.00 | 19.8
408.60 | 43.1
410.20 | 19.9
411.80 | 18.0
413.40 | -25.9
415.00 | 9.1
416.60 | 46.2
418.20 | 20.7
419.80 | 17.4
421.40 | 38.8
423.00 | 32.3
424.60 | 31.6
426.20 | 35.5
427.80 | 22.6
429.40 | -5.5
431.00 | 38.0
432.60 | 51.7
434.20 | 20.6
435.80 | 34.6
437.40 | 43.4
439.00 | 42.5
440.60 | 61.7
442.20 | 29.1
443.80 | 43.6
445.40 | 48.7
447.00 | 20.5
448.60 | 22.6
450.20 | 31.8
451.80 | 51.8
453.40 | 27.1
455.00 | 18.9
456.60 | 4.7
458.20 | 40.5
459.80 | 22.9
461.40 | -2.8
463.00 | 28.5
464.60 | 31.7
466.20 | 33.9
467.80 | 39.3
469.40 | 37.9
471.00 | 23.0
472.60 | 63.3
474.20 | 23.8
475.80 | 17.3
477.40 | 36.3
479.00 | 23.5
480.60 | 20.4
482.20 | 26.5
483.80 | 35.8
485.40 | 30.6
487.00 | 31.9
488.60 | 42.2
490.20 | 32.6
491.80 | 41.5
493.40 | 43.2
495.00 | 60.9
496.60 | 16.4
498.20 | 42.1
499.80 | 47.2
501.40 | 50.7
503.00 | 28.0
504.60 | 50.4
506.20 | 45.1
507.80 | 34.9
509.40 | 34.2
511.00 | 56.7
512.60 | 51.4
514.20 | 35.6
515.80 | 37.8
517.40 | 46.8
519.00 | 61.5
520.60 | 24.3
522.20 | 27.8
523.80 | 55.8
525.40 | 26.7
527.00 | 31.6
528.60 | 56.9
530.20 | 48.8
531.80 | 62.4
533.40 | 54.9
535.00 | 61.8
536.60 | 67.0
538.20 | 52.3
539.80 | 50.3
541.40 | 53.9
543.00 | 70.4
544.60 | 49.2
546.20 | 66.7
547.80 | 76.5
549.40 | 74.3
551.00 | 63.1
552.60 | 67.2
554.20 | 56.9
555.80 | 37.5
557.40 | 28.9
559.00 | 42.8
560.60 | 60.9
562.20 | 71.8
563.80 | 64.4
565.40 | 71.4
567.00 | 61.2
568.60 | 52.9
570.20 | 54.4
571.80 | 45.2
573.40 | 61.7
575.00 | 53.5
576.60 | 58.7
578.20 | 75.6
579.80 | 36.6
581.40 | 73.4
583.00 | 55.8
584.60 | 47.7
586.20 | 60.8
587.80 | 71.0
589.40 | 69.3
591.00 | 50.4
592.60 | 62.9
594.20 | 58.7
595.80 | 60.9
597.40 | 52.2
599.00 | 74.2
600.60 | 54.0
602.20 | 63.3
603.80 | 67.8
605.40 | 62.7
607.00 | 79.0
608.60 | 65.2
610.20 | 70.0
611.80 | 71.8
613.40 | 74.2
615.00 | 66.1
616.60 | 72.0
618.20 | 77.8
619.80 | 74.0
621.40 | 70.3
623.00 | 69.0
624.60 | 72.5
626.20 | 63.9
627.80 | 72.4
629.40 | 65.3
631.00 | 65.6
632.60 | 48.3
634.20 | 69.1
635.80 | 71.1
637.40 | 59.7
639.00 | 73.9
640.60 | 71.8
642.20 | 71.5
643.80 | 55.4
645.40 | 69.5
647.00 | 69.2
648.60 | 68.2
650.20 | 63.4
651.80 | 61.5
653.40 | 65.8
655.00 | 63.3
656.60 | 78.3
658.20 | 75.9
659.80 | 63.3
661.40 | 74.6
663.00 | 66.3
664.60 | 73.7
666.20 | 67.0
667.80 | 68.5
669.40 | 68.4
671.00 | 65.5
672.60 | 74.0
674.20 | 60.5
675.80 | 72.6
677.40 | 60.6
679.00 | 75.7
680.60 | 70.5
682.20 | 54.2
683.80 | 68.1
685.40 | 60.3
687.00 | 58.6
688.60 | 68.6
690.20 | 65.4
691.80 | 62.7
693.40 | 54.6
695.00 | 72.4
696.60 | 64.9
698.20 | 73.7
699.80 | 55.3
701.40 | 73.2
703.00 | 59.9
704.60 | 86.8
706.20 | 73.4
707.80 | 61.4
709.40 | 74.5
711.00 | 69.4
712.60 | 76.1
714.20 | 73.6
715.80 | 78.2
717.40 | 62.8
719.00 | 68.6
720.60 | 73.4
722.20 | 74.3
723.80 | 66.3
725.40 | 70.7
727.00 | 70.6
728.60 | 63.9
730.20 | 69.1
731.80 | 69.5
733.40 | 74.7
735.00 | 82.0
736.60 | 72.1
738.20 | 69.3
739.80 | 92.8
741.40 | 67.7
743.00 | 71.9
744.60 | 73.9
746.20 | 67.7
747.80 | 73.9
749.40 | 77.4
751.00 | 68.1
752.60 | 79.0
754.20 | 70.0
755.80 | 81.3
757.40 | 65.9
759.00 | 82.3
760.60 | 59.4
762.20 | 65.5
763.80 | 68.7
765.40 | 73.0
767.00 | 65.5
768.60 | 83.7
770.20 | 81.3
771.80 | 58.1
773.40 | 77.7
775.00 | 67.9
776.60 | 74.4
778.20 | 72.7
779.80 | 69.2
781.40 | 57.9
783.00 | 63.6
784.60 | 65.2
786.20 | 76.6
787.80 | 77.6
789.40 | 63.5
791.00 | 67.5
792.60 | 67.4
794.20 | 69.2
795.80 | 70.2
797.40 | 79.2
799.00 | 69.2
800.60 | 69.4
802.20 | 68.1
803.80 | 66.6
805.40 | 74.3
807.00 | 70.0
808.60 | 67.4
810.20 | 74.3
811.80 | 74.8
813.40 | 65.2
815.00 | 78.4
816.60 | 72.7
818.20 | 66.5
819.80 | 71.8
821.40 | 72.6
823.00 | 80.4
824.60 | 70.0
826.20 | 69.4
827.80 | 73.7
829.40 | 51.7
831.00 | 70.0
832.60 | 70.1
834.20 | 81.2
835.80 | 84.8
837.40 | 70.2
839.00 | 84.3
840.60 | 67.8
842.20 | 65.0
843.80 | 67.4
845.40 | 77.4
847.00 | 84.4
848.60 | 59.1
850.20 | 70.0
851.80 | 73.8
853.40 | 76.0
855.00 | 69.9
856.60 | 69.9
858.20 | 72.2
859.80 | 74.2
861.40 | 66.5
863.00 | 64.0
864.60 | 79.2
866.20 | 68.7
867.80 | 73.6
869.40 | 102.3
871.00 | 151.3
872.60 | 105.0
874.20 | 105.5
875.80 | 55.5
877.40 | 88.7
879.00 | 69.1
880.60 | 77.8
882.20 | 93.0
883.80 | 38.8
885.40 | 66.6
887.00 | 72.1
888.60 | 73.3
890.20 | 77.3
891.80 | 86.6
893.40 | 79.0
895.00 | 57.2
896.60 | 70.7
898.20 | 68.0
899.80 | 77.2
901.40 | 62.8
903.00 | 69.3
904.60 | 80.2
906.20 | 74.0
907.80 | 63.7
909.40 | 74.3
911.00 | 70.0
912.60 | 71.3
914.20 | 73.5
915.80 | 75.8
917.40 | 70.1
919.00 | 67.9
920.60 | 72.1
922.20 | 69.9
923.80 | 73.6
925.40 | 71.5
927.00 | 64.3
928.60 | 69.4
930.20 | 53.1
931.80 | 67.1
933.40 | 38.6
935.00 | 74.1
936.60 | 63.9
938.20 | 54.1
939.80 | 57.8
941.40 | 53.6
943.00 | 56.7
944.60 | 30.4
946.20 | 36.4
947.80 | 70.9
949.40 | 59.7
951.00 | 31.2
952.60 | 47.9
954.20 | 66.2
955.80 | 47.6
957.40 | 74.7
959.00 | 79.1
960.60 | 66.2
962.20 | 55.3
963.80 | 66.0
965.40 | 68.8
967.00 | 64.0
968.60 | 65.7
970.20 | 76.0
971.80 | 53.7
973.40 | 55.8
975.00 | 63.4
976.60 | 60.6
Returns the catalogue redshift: 0.326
